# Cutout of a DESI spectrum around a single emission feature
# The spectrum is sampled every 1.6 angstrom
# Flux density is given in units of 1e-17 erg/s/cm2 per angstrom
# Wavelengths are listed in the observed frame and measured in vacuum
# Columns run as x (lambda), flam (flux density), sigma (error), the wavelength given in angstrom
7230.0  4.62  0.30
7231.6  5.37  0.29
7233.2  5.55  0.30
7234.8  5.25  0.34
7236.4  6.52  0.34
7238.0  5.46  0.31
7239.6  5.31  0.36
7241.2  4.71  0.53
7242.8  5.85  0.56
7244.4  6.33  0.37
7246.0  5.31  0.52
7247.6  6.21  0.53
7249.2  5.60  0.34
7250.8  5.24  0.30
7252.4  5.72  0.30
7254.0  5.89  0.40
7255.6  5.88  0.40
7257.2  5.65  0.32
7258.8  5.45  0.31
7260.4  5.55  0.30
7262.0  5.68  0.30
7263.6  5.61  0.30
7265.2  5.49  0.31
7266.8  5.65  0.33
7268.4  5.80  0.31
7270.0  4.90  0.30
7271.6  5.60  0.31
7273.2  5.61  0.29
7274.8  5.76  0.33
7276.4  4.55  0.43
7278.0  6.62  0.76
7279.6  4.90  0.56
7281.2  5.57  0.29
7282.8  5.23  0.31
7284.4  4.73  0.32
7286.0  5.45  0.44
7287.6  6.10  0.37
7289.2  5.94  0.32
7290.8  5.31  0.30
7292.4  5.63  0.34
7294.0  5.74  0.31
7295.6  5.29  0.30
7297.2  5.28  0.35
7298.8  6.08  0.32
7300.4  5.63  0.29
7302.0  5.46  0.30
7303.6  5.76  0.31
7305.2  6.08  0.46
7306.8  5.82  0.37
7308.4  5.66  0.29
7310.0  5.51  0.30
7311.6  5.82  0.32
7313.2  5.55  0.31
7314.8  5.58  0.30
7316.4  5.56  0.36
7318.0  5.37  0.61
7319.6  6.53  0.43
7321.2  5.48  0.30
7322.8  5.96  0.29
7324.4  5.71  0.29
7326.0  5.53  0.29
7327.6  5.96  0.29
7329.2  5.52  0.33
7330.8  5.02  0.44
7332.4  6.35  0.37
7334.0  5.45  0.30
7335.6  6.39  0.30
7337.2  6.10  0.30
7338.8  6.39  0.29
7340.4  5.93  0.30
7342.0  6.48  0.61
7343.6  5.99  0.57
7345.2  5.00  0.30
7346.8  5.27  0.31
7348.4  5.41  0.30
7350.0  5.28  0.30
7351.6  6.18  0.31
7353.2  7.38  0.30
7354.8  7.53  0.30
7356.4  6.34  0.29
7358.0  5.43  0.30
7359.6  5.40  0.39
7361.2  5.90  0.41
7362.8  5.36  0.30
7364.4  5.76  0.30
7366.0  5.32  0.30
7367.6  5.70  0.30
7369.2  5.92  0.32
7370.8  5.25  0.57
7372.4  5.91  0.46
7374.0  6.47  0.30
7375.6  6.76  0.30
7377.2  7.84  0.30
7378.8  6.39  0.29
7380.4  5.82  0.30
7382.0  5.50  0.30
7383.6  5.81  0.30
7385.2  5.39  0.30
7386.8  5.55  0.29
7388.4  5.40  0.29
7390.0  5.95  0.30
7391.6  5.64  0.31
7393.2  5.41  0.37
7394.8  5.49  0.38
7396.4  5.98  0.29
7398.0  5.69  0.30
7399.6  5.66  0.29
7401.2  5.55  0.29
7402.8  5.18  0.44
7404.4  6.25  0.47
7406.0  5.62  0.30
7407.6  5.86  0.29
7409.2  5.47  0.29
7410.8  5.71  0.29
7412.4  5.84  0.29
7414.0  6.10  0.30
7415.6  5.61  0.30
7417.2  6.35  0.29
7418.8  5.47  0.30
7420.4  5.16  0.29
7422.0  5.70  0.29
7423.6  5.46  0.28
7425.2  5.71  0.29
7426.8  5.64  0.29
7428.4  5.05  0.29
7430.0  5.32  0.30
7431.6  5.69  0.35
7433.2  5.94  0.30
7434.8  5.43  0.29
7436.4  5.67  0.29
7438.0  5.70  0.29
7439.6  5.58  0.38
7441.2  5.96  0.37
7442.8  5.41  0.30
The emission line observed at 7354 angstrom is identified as H-alpha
